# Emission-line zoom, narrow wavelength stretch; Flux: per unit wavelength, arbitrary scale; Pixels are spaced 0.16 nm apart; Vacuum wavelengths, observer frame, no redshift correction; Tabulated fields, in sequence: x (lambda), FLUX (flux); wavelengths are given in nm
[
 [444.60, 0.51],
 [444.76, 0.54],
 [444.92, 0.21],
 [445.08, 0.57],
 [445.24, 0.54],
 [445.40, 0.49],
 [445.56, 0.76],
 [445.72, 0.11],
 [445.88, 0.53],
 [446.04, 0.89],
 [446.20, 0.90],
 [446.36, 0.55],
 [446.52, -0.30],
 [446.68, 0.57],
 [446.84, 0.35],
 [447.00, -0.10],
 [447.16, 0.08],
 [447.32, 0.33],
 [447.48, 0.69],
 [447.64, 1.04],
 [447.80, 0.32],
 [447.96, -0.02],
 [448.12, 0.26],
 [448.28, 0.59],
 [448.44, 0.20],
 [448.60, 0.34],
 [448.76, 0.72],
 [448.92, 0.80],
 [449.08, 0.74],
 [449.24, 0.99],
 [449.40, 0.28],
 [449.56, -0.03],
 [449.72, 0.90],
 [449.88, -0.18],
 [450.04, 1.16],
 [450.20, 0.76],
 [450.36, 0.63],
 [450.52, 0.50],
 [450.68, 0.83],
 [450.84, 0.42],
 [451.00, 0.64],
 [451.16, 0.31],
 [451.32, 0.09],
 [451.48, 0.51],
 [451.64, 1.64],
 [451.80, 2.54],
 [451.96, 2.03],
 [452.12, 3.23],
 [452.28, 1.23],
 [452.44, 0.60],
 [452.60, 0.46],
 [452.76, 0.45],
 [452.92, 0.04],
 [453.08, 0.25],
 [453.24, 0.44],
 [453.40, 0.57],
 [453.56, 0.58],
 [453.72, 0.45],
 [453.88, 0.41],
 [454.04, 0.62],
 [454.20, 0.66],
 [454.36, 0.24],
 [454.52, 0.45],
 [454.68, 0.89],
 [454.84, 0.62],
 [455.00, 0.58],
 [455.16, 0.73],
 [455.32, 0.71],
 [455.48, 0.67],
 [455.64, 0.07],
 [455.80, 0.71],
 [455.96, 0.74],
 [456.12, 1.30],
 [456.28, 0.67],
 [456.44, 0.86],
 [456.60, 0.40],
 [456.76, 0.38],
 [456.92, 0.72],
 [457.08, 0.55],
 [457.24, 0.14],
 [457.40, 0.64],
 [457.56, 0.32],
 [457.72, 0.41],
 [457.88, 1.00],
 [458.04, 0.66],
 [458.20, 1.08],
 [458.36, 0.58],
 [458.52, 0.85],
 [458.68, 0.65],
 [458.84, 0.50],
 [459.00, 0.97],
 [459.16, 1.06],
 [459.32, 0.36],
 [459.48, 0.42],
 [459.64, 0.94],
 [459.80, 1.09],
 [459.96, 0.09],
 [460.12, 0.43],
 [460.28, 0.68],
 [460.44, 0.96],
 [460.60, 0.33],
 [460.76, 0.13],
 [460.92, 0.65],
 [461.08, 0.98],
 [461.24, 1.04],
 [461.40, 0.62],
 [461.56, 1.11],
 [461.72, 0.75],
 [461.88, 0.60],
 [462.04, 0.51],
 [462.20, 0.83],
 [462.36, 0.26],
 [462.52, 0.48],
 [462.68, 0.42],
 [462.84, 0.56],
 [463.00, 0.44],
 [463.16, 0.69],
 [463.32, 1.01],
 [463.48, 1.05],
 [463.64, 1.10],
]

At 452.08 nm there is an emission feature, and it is [O II] 3727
